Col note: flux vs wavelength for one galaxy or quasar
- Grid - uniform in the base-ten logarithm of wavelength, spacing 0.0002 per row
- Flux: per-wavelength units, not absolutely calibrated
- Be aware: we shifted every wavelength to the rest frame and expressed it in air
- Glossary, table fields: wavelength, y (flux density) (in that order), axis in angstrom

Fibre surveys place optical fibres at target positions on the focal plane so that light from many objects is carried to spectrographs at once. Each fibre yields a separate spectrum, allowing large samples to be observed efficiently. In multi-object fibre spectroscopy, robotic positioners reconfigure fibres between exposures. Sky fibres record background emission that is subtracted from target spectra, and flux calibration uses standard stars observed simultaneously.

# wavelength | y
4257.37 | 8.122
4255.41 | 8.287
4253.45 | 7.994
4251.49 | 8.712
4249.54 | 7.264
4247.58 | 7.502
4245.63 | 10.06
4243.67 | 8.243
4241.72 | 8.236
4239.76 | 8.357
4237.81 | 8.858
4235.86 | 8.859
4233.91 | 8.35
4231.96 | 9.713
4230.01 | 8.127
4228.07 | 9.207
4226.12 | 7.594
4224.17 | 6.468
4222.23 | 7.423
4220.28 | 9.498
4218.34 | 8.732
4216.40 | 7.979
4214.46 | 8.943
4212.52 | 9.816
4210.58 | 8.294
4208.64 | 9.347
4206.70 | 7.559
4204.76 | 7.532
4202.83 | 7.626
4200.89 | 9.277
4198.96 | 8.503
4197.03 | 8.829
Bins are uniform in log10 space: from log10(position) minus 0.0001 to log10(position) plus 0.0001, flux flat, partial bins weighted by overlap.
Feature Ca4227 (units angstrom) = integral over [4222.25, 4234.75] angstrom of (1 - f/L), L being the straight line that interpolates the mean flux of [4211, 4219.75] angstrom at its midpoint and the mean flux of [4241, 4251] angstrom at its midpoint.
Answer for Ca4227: 0.6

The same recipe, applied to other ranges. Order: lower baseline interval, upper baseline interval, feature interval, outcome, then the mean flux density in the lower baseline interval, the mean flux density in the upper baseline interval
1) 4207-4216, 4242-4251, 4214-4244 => 0.7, 8.91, 8.3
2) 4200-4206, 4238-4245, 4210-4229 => -0.4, 8.1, 8.42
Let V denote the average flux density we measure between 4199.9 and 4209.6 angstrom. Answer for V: 8.27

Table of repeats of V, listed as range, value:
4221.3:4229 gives 7.66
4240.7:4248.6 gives 8.5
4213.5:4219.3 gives 8.56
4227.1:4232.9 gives 9.02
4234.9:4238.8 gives 8.86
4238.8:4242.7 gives 8.29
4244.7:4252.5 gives 8.38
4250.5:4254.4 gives 8.36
